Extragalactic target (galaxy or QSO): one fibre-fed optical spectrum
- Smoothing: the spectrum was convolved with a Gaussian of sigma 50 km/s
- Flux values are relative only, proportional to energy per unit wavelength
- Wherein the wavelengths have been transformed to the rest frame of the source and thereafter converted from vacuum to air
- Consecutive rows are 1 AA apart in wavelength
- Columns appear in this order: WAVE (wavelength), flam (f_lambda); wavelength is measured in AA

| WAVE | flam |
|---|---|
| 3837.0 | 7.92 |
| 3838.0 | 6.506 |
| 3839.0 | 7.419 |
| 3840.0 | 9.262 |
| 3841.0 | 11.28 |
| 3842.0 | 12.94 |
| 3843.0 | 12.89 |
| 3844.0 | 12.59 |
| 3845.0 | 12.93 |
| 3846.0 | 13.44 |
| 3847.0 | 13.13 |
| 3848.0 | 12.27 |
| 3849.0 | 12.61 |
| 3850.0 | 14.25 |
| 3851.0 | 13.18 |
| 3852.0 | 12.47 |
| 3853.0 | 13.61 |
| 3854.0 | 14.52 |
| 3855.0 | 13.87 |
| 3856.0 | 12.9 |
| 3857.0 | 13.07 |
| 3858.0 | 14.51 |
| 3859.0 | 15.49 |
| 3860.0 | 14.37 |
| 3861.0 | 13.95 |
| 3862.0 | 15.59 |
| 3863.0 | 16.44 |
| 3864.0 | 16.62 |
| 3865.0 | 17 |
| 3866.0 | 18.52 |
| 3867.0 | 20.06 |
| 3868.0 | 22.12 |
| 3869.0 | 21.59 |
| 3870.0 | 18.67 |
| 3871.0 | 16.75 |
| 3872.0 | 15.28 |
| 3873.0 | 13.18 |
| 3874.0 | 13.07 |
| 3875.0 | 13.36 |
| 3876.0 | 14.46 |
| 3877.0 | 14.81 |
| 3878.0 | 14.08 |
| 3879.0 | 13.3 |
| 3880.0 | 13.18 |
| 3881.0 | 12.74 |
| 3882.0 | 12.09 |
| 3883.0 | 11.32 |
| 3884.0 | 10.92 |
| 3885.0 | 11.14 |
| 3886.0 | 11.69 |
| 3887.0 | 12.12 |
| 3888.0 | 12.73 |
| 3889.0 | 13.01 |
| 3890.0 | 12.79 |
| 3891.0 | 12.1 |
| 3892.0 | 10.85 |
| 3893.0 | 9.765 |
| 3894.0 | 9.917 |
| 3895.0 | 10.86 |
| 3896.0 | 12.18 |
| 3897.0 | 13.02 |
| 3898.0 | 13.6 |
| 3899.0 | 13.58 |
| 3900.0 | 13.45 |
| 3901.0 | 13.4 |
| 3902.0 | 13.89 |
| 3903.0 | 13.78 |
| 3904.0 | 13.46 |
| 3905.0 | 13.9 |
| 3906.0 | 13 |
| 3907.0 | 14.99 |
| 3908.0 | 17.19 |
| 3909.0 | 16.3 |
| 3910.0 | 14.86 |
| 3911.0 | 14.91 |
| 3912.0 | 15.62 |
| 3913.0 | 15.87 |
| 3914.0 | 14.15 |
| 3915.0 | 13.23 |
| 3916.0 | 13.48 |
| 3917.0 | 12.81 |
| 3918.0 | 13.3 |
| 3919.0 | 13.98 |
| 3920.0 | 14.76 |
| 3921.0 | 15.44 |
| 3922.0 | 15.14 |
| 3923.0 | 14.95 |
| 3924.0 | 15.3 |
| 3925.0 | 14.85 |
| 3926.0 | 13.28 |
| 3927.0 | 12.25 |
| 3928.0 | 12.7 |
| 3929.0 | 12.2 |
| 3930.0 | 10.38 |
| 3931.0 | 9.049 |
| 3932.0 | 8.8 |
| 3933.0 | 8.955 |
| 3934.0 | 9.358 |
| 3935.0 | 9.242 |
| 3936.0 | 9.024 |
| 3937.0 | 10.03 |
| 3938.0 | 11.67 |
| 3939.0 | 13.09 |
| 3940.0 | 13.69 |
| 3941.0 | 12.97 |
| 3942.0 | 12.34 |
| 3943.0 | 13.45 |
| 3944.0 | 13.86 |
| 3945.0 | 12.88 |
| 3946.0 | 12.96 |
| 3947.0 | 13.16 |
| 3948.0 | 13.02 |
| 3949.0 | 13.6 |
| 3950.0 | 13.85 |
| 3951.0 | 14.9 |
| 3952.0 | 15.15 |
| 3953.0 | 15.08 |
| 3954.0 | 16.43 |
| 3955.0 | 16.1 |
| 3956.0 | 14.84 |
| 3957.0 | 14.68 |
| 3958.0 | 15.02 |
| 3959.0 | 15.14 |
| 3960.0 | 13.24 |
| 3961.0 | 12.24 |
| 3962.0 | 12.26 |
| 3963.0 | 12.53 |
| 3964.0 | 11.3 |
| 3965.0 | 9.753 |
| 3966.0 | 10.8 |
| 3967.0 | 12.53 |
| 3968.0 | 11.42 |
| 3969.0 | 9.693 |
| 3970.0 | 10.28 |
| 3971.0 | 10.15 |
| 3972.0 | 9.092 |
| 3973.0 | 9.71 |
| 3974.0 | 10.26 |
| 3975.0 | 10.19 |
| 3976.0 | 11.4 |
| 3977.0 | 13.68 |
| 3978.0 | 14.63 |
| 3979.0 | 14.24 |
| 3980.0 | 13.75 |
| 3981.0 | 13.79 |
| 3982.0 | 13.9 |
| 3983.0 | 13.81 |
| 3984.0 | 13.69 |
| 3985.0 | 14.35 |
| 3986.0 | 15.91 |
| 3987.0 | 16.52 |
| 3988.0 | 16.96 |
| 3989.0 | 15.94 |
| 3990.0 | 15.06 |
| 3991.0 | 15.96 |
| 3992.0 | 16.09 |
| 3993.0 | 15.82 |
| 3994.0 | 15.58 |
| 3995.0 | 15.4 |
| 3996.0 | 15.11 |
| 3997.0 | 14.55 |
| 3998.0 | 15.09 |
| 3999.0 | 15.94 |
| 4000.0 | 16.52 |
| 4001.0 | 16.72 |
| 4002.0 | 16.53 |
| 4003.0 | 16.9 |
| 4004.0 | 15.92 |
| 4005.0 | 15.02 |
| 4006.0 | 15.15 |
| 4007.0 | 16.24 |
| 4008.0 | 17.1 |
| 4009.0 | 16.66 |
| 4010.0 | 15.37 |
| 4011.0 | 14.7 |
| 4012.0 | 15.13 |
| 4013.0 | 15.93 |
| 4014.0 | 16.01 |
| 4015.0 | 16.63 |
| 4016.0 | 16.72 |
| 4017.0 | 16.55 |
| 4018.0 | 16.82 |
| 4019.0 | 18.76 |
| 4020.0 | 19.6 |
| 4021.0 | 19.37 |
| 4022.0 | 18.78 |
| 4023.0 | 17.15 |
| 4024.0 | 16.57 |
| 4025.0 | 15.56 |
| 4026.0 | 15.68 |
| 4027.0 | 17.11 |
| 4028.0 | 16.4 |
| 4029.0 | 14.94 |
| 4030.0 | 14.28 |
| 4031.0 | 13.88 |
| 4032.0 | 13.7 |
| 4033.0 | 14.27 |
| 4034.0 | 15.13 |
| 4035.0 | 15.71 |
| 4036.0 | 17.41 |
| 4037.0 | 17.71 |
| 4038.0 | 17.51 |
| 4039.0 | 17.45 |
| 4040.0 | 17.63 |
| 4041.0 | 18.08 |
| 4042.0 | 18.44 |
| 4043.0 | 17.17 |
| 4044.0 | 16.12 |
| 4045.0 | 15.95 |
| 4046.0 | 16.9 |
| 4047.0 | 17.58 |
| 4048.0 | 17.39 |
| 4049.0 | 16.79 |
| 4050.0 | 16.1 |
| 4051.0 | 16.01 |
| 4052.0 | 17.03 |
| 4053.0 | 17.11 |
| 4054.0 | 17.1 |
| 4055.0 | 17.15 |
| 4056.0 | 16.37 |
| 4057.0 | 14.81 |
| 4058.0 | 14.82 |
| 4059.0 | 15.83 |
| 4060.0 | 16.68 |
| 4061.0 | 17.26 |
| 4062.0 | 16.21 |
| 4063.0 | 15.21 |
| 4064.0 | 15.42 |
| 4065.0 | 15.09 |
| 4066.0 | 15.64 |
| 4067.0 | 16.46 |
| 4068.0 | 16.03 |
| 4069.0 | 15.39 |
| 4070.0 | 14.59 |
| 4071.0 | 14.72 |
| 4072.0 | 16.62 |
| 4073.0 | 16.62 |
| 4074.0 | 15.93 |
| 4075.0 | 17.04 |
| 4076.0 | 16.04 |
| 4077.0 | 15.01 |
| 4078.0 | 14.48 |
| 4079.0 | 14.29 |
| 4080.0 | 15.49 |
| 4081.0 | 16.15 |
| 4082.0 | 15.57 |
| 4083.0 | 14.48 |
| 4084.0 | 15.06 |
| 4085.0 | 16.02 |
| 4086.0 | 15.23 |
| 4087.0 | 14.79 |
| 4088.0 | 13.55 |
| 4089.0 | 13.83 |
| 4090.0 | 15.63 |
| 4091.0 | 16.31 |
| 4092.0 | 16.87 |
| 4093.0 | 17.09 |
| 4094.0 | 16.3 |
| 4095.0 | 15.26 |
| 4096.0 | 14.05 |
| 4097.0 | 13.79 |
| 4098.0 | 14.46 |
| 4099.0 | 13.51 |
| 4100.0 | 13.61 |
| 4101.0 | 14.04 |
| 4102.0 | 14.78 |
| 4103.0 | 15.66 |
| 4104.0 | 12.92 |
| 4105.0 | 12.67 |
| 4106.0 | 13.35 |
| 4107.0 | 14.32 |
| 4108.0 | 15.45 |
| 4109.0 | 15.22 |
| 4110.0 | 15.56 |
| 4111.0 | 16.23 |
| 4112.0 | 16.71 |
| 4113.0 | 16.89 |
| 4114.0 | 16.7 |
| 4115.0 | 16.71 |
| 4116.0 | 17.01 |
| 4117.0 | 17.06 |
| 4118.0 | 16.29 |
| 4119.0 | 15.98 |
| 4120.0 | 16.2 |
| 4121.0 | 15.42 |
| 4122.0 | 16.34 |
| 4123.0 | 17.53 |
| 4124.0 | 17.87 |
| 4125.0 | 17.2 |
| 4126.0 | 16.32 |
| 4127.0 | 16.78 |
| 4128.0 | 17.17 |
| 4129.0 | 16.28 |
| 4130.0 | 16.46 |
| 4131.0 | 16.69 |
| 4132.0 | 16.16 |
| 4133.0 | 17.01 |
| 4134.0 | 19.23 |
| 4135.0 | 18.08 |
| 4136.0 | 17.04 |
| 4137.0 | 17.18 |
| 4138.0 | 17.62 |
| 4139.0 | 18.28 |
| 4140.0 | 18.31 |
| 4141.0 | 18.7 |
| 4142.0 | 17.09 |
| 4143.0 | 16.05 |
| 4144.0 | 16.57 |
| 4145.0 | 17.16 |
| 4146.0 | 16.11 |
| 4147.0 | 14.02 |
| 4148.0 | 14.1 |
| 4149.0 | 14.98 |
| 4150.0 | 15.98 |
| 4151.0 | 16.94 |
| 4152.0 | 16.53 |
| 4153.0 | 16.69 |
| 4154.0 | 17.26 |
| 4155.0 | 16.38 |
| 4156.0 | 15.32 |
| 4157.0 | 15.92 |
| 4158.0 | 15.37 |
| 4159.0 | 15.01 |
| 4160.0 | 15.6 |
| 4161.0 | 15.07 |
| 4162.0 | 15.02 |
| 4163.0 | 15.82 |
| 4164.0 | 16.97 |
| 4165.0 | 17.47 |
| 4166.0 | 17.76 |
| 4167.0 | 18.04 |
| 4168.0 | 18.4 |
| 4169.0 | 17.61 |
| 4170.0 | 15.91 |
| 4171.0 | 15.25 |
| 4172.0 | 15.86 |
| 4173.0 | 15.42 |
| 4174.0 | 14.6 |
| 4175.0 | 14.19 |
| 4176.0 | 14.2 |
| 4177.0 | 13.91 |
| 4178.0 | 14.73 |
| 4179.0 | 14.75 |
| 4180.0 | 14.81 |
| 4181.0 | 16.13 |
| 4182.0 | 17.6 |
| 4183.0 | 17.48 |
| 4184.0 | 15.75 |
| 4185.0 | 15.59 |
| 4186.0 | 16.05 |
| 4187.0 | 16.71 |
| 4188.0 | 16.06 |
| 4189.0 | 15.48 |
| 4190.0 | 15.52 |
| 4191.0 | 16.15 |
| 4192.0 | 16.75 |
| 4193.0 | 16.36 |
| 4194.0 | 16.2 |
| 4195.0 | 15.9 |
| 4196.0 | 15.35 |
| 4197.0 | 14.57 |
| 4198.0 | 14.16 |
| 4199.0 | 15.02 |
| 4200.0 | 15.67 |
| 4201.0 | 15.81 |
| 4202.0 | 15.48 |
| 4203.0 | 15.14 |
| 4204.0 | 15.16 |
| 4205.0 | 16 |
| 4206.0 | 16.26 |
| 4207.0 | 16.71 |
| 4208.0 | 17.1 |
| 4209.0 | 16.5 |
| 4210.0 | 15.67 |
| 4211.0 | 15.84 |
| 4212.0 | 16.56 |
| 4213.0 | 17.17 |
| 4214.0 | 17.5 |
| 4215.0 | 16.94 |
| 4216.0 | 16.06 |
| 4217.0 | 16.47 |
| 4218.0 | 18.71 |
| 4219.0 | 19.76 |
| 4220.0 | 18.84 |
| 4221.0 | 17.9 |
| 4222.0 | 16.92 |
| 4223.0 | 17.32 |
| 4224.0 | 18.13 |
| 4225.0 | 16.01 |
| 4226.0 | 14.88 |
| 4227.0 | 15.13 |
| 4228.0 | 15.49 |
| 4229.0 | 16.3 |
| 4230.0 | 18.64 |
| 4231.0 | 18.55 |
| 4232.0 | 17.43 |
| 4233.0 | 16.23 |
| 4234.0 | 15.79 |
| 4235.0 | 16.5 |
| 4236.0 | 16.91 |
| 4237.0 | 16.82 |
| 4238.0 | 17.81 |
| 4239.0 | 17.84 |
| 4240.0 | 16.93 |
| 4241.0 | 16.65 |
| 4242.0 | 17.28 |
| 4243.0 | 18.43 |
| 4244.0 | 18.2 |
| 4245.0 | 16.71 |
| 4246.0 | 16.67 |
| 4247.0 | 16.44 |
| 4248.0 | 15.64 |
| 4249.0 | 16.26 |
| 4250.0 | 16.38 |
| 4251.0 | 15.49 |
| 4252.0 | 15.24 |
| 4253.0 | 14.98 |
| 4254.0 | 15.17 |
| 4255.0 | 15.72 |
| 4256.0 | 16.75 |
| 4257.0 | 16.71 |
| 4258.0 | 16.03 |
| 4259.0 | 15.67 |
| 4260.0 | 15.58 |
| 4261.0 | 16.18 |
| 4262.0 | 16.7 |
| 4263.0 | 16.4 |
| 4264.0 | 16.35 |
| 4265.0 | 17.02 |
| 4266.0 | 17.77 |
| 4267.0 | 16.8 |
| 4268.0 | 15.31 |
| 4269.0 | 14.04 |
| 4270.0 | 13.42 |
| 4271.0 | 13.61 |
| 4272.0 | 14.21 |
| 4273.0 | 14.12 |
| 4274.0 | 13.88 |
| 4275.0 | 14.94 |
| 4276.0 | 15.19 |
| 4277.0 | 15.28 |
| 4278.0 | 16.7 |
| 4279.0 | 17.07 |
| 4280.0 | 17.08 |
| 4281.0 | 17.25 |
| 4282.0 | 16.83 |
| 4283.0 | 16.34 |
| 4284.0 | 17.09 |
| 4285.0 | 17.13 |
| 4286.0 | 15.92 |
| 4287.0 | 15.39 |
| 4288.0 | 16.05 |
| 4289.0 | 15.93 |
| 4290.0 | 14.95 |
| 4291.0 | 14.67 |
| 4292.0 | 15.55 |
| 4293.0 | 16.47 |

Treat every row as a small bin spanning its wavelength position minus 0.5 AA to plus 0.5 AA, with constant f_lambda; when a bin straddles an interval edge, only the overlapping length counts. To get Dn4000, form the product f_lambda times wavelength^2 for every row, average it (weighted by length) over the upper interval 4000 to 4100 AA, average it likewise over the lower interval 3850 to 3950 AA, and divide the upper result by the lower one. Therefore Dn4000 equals 1.27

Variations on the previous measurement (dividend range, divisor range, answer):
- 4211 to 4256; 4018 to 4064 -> 1.11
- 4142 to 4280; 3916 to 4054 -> 1.24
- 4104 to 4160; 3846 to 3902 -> 1.34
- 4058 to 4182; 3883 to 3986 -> 1.35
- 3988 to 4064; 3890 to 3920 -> 1.28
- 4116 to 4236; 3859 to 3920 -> 1.34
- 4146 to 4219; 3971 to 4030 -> 1.14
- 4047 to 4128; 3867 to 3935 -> 1.28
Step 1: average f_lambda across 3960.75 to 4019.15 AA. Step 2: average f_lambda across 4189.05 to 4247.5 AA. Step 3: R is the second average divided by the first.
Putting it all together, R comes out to 1.16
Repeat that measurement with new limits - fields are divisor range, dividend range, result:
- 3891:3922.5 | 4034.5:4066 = 1.22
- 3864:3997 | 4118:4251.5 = 1.22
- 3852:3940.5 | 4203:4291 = 1.20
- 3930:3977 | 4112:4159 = 1.37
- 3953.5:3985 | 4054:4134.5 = 1.25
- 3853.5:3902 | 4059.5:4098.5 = 1.10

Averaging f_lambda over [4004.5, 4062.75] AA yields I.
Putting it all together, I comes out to 16.5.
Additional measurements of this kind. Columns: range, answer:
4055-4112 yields 15.3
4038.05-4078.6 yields 16.3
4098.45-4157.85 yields 16.2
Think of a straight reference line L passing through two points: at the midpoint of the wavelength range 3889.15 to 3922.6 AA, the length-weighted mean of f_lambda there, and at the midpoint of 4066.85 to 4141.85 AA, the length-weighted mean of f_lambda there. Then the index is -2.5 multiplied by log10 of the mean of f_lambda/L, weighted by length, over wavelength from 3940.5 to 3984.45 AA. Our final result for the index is 0.109 mag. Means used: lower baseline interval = 13.6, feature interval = 12.9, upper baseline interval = 15.9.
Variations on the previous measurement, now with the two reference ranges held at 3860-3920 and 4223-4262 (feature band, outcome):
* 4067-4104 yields 0.02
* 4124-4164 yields -0.04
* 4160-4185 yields 0.01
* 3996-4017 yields -0.07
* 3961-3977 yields 0.32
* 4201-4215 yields 0.00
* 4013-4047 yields -0.11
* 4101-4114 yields 0.04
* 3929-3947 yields 0.26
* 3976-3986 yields 0.06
